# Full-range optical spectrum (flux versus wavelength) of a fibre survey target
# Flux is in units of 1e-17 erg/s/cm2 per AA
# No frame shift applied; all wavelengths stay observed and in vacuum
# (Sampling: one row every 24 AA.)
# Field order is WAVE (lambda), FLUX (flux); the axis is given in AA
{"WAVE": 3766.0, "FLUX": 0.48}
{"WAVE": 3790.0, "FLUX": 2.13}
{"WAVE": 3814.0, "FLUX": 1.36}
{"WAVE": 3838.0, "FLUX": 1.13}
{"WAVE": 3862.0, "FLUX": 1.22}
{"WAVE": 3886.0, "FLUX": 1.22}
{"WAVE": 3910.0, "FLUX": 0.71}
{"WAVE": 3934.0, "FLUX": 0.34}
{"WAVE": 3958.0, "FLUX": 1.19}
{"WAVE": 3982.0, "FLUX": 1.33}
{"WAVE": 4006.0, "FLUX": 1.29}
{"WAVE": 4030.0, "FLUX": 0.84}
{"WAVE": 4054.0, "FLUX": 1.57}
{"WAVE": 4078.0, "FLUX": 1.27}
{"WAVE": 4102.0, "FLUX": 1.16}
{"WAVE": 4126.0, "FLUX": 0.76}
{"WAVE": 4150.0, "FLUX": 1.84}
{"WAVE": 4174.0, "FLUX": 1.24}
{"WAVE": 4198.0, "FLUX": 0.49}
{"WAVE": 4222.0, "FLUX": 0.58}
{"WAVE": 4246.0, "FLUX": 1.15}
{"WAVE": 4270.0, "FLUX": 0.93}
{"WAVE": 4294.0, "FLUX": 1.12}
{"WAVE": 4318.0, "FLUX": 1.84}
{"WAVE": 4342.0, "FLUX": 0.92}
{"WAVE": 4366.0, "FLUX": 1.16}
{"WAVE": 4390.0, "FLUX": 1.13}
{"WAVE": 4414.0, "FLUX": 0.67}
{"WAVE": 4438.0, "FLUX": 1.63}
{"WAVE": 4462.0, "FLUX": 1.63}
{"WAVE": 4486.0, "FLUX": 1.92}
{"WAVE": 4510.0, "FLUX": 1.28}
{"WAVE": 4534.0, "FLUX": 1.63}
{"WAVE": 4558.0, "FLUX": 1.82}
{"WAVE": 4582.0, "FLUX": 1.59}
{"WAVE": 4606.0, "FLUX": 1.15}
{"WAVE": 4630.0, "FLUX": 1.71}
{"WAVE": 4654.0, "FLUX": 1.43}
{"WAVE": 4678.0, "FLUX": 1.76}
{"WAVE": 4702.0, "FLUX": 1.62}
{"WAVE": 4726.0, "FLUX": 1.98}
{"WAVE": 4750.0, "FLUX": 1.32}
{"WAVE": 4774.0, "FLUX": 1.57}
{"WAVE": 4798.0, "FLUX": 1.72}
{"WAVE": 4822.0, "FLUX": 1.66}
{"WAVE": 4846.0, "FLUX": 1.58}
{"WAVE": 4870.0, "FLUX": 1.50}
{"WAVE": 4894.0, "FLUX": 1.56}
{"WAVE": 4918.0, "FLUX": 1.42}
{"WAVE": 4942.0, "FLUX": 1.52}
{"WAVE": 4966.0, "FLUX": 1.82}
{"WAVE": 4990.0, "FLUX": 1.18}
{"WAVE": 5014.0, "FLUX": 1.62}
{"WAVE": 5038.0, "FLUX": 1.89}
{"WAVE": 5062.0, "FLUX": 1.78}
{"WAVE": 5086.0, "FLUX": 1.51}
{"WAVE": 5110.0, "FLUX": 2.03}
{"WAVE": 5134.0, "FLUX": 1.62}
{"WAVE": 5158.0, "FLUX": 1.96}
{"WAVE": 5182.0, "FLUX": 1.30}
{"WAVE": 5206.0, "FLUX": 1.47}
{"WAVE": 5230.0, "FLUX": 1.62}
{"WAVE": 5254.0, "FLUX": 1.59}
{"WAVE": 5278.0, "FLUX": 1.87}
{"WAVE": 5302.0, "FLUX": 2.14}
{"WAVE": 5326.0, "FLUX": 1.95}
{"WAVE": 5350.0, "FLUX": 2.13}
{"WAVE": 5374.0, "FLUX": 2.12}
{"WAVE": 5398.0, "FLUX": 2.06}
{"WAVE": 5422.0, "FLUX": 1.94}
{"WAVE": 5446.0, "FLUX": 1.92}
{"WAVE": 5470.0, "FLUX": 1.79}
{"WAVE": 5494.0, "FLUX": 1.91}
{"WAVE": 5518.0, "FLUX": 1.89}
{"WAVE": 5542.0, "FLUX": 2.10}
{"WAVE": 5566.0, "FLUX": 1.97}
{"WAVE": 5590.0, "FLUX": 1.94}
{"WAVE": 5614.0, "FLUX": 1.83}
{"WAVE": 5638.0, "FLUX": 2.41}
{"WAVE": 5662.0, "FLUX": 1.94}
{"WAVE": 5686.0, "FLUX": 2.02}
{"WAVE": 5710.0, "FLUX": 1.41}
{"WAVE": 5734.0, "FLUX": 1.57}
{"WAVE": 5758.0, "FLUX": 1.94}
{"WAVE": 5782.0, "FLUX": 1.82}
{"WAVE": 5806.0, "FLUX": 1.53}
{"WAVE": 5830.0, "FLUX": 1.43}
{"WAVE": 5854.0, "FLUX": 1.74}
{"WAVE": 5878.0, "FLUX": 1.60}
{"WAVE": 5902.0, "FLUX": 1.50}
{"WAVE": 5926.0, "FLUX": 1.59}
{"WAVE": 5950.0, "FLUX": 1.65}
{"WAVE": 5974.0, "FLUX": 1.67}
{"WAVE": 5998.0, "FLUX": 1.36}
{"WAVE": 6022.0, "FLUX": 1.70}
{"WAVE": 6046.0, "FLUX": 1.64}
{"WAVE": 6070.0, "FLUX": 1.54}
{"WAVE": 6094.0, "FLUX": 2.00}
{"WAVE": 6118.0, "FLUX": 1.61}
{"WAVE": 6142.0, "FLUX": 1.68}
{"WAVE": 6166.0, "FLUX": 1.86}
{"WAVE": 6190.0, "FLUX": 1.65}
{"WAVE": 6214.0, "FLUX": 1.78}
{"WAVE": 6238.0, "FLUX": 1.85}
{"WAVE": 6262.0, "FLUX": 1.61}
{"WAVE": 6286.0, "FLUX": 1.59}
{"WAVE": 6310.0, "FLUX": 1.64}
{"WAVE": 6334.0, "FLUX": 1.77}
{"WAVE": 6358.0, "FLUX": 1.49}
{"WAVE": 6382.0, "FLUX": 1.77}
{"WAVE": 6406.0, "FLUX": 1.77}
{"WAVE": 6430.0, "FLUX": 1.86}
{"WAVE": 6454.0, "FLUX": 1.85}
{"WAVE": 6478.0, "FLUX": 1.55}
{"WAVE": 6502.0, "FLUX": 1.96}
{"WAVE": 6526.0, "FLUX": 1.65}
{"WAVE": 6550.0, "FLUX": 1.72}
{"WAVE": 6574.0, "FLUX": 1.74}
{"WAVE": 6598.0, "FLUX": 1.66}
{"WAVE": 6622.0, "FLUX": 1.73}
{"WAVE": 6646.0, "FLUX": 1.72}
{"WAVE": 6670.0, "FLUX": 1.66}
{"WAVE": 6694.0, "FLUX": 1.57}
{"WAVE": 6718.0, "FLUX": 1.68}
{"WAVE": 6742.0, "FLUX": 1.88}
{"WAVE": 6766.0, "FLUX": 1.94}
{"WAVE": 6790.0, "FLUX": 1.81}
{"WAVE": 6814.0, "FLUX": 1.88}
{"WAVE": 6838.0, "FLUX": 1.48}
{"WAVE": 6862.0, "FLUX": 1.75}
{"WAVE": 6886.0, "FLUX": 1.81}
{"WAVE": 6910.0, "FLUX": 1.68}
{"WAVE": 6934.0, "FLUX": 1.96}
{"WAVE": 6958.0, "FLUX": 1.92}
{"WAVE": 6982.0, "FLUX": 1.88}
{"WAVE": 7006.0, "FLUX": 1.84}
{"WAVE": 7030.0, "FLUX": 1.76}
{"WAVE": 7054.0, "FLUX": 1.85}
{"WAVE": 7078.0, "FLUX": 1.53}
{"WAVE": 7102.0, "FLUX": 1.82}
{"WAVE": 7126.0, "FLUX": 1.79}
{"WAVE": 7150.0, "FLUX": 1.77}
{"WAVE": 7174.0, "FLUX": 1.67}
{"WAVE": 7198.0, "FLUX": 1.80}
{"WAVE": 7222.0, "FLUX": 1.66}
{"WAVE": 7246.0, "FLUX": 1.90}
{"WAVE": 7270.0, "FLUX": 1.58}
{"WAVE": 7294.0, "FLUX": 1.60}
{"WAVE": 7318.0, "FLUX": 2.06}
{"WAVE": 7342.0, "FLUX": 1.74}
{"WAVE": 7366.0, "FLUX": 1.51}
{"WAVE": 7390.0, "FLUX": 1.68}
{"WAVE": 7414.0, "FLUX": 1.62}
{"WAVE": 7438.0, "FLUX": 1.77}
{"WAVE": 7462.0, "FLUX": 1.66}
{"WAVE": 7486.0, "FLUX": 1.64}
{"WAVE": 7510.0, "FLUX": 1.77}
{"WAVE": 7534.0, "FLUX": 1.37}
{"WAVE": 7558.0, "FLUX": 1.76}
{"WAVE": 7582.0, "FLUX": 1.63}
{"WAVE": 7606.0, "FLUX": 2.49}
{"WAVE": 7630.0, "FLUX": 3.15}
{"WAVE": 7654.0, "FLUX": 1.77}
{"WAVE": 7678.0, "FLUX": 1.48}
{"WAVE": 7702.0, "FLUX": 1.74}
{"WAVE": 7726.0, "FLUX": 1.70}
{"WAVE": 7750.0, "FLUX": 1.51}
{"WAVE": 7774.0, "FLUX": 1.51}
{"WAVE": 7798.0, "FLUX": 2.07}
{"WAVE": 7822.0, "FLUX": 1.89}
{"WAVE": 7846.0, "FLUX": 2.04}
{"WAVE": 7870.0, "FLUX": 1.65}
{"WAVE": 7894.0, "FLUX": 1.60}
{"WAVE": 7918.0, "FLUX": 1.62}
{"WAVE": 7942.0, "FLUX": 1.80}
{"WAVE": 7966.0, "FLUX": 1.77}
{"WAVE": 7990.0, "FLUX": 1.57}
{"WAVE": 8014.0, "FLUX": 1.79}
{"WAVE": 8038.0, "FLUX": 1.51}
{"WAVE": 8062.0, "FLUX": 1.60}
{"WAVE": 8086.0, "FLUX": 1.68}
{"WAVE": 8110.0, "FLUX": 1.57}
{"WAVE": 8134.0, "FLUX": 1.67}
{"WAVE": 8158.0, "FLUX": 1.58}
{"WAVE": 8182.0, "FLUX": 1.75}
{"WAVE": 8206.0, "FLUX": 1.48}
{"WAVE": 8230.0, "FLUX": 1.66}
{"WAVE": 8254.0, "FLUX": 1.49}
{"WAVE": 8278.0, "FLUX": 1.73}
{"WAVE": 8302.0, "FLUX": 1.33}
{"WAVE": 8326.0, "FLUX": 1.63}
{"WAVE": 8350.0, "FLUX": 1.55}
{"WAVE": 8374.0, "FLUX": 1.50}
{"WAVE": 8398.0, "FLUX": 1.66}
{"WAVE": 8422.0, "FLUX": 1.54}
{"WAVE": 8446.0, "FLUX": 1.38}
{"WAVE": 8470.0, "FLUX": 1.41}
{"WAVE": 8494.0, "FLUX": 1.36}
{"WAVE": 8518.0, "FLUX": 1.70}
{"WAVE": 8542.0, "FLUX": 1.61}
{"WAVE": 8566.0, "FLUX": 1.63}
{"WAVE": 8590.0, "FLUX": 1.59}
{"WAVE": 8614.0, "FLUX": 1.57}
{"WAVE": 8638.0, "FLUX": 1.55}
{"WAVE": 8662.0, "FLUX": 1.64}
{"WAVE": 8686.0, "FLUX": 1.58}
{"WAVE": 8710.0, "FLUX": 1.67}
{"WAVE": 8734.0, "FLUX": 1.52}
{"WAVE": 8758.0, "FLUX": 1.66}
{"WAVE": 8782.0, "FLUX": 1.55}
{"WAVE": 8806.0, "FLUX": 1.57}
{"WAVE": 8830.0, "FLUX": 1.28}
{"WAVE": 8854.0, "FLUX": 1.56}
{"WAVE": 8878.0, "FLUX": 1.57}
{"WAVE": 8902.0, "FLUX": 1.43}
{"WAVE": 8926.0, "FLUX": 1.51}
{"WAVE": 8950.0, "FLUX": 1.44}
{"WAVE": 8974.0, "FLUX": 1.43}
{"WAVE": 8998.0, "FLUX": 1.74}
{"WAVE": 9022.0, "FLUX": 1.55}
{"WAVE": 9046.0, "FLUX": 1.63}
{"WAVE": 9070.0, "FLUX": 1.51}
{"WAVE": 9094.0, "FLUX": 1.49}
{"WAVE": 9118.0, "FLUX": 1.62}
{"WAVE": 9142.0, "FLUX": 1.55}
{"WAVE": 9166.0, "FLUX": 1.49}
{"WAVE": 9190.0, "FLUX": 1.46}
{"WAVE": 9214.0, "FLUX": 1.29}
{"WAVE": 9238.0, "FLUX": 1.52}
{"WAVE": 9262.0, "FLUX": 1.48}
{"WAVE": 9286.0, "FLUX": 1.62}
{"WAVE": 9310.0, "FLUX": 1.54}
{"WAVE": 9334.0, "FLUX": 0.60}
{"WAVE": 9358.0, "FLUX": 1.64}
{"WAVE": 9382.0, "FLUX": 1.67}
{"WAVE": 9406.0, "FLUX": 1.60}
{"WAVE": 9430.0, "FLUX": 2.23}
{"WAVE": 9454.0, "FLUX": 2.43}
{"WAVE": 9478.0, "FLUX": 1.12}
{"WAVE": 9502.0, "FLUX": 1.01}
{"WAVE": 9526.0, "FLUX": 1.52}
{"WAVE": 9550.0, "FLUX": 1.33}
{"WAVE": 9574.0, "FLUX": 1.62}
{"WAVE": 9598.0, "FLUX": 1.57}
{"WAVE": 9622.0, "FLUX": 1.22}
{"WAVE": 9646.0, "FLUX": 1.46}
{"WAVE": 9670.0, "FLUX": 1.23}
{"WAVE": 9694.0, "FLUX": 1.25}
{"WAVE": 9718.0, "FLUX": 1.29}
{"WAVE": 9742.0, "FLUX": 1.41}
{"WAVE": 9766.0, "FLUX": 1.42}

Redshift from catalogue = 0.16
